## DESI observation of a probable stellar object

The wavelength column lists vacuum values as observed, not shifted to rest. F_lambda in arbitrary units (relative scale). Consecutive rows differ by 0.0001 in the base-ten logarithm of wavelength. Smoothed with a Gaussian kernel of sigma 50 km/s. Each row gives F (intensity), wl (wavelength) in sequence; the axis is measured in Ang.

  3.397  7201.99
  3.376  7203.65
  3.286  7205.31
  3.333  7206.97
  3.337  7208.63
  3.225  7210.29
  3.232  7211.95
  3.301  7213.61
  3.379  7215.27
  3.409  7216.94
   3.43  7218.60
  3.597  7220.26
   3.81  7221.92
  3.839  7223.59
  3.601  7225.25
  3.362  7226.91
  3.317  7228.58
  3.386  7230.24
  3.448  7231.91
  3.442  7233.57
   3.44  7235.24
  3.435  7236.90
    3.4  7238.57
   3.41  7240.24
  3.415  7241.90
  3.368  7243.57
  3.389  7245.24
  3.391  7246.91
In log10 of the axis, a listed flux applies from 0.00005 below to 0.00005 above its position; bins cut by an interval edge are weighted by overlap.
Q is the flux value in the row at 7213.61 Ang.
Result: 3.301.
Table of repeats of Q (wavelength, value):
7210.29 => 3.225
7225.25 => 3.601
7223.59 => 3.839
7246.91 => 3.391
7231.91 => 3.448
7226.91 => 3.362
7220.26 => 3.597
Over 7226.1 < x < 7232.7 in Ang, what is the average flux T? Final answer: 3.37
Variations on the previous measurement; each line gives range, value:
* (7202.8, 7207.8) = 3.33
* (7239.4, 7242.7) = 3.42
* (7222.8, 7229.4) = 3.53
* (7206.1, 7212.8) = 3.28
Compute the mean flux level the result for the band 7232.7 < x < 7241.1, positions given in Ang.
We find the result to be 3.43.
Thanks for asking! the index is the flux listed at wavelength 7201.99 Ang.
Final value 3.397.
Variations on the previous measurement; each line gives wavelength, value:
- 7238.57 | 3.4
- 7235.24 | 3.44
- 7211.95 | 3.232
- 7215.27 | 3.379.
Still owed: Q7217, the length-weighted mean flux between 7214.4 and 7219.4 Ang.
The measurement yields 3.4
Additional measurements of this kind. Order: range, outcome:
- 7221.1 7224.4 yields 3.82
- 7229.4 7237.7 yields 3.43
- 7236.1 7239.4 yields 3.41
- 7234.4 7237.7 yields 3.44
